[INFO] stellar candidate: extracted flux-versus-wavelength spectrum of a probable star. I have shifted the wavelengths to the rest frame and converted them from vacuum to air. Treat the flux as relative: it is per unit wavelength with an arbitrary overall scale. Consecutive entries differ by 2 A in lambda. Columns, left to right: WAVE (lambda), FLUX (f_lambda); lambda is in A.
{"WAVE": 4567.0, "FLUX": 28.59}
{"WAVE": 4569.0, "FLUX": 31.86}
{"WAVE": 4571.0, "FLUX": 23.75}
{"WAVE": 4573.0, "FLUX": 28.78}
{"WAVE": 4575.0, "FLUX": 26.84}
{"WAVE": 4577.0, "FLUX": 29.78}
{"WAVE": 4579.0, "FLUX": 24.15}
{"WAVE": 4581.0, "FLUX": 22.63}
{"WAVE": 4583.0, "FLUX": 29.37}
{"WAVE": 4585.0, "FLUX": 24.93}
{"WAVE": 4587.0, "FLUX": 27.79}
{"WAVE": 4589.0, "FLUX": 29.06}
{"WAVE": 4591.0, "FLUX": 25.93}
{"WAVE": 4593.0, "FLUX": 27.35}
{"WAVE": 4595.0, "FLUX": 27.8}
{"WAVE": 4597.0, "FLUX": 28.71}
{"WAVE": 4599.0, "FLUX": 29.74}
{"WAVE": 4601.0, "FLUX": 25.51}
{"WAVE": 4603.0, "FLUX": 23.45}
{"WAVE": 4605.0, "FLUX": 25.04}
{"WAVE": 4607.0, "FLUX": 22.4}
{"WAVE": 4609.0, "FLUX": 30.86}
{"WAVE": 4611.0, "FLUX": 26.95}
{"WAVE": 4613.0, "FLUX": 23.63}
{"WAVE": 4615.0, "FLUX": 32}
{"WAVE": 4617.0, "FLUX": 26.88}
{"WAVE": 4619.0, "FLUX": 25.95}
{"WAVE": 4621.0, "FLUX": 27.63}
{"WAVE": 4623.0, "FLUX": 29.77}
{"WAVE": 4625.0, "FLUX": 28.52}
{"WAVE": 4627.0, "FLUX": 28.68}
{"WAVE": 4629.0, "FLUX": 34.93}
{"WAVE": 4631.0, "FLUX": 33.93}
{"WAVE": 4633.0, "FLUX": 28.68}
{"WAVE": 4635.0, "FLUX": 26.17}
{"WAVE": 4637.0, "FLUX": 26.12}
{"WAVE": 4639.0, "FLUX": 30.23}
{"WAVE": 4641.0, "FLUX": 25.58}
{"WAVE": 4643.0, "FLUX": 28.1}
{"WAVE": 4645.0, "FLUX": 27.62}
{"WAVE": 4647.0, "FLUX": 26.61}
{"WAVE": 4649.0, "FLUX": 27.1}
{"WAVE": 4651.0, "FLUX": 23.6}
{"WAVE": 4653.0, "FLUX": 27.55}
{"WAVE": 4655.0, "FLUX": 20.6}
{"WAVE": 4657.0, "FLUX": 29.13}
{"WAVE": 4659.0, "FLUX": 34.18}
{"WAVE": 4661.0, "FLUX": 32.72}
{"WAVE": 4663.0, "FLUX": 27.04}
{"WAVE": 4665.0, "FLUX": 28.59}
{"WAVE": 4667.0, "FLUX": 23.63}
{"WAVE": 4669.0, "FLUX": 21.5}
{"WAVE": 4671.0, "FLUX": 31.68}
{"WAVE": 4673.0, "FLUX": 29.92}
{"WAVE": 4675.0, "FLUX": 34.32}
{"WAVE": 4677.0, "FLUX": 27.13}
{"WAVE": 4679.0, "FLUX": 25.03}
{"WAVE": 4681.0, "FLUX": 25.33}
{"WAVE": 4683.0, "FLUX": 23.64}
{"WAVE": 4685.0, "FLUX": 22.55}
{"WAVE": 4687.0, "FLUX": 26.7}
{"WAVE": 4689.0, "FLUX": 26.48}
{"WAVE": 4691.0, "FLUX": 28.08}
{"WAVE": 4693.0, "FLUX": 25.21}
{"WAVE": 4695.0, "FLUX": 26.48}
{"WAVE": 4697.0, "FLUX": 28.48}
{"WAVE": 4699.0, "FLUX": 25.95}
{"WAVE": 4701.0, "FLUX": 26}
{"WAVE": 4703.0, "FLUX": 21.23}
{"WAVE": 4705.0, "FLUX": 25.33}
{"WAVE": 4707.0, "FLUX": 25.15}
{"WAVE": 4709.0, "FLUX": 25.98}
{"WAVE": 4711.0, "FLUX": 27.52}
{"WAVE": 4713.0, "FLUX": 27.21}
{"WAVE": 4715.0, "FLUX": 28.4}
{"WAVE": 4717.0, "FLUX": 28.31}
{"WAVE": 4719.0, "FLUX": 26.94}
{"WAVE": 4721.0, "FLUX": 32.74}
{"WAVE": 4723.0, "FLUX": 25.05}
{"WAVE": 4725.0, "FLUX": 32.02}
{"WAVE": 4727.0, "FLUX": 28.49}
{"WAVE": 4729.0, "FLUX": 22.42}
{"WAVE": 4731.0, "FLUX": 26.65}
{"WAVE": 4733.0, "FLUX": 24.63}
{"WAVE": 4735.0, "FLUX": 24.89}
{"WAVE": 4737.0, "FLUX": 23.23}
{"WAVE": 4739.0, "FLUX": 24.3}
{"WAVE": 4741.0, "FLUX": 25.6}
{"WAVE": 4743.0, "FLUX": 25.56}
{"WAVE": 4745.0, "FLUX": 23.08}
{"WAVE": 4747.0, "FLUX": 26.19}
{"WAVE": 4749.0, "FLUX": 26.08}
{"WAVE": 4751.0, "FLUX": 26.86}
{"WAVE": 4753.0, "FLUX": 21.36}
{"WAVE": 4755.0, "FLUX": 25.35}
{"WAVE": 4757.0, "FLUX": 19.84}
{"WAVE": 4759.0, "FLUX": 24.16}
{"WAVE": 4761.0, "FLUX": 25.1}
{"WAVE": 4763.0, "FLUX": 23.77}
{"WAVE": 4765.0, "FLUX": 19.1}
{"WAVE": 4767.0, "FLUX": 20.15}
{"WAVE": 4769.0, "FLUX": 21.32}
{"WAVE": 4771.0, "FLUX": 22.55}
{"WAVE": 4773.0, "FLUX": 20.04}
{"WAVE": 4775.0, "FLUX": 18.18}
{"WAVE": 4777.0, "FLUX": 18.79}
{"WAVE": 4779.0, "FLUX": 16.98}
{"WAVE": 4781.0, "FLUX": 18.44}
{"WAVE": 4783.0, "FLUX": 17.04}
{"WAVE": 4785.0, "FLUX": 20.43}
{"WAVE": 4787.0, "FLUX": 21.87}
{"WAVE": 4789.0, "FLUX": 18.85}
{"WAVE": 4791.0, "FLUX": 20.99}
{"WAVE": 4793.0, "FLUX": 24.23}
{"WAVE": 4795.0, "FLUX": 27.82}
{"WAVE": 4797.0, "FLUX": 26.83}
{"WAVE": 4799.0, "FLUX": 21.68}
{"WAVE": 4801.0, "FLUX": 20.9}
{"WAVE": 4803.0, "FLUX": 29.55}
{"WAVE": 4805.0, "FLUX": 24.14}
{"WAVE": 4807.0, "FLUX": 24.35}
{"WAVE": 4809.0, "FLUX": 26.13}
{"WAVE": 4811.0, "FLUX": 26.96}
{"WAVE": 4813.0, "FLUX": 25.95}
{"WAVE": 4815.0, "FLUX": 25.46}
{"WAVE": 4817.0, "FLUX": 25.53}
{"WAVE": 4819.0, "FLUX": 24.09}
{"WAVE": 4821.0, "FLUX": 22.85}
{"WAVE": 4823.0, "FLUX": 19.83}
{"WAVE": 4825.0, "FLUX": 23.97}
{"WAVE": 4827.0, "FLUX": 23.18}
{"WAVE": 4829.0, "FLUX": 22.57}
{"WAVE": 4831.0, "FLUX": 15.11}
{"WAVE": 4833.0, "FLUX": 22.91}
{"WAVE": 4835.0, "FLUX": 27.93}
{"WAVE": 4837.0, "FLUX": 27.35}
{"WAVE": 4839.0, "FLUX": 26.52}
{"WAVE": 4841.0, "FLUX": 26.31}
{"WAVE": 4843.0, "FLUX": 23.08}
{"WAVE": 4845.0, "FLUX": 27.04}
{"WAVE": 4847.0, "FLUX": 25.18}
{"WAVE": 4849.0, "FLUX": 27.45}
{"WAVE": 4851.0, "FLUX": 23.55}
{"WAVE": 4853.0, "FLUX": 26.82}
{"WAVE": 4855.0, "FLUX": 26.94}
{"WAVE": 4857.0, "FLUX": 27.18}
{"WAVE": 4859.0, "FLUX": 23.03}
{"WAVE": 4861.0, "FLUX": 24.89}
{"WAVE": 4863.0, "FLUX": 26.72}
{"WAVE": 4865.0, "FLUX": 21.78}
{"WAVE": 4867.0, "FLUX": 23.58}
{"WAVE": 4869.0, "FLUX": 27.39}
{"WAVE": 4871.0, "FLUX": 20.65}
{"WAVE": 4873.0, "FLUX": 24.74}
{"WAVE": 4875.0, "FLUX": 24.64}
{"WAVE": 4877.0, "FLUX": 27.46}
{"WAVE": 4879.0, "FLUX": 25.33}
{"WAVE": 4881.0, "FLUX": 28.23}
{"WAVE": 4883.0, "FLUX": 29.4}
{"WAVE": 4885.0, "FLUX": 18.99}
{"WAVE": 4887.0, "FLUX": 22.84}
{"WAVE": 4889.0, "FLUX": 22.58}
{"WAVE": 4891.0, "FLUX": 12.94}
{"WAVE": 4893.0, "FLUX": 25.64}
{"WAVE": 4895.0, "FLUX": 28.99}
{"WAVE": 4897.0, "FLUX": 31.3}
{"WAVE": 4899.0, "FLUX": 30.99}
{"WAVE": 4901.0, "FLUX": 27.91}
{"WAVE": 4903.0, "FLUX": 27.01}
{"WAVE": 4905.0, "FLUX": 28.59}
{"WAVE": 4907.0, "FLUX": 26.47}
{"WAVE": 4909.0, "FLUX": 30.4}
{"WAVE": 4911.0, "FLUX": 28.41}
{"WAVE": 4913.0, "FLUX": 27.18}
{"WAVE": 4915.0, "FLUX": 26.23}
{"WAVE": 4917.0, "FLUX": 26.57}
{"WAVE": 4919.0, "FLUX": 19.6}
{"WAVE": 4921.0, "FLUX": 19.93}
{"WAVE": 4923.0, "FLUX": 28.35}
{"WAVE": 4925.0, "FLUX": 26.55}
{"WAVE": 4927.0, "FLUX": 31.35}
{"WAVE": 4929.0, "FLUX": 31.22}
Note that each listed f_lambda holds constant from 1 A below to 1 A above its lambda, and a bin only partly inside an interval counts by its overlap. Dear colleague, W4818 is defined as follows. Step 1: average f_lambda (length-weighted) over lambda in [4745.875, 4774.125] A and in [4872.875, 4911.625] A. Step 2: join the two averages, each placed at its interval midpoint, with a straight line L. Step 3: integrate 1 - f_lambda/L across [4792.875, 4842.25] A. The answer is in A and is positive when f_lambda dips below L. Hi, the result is -0.3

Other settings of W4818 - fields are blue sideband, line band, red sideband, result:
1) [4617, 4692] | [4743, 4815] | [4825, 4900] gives 8.9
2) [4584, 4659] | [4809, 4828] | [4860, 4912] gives 1.3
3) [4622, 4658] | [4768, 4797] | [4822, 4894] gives 5.4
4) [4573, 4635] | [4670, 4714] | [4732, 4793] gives -3.6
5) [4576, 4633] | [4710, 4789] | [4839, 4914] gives 8.4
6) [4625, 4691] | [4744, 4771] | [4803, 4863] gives 2.9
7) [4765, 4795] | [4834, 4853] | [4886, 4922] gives -2.5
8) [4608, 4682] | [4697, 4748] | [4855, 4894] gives 1.1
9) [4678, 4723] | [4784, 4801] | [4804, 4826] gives 1.4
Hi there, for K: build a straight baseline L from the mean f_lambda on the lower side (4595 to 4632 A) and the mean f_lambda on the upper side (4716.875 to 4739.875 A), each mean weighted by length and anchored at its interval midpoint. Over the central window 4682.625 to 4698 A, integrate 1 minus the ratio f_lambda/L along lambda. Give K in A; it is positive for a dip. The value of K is 0.58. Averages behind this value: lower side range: 28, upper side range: 26.6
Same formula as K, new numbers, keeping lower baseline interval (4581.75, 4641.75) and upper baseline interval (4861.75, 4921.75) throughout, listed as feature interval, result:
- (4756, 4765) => 1.3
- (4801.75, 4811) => 0.1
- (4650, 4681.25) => -0.4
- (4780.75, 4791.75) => 2.8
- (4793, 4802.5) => 0.6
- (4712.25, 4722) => -0.7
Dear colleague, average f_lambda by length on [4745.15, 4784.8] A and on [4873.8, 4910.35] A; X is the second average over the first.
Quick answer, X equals 1.21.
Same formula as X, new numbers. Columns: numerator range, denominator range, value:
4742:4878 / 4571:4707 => 0.87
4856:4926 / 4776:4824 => 1.11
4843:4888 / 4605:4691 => 0.91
